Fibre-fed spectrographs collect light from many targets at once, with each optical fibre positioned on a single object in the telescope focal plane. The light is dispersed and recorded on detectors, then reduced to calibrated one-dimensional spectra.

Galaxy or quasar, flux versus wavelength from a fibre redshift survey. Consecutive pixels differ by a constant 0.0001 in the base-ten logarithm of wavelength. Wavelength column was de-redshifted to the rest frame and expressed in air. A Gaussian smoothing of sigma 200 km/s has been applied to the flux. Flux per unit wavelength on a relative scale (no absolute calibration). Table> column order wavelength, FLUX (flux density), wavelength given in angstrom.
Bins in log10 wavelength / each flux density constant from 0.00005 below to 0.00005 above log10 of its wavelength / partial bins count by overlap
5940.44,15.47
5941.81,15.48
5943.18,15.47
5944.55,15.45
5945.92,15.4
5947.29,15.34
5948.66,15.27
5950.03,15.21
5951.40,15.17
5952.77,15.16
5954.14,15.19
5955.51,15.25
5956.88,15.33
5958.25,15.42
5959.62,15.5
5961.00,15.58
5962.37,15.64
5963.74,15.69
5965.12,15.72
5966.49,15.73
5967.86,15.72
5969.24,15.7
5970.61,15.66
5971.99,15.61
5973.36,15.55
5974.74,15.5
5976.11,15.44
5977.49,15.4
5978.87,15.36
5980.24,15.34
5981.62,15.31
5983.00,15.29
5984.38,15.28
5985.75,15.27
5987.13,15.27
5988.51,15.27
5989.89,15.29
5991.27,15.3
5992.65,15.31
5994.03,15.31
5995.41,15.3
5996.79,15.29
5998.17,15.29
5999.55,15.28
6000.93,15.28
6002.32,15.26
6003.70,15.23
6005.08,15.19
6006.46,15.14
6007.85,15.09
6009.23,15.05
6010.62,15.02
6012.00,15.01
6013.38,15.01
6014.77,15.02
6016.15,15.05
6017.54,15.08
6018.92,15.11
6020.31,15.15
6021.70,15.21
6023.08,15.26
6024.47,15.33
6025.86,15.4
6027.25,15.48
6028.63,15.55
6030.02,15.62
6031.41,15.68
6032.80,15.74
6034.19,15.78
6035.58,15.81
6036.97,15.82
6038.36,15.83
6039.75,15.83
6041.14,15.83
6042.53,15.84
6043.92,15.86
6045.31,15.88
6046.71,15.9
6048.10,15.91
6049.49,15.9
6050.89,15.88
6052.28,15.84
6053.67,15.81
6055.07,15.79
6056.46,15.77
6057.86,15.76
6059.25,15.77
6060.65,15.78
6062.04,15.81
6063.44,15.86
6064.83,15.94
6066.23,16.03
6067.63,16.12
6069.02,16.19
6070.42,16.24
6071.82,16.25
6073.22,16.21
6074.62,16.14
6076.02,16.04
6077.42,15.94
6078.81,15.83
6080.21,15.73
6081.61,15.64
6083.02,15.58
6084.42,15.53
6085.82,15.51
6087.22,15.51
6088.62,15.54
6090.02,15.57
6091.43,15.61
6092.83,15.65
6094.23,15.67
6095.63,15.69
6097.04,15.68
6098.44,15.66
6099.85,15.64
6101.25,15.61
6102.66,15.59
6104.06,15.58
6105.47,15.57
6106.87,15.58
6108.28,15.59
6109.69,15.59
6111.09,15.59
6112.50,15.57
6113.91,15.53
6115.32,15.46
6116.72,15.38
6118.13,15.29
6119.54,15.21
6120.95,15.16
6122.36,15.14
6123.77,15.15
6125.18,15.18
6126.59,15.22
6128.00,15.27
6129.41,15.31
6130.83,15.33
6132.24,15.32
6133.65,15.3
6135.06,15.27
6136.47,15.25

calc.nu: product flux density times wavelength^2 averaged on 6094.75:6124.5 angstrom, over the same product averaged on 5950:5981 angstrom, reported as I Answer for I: 1.0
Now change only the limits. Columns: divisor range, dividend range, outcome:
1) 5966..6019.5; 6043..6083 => 1.06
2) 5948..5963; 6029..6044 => 1.06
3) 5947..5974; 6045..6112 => 1.06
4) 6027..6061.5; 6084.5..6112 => 1.01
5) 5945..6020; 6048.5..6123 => 1.06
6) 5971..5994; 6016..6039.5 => 1.02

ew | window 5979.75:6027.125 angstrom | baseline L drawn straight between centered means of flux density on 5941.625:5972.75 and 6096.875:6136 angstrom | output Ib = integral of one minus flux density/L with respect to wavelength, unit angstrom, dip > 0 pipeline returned 0.7 angstrom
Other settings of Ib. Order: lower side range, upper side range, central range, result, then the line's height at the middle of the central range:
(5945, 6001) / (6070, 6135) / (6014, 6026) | 0.2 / 15.5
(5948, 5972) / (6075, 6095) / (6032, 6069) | -0.5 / 15.6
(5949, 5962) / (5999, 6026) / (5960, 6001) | -0.5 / 15.2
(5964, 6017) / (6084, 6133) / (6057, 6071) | -0.5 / 15.4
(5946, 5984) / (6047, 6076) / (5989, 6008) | 0.4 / 15.6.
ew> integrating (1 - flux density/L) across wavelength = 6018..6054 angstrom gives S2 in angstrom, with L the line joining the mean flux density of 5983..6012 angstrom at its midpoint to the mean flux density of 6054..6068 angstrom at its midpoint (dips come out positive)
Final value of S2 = -0.1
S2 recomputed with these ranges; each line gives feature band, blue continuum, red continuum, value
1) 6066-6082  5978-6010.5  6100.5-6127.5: -0.7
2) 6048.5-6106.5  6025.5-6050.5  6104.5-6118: -0.6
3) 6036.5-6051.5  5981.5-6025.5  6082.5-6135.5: -0.5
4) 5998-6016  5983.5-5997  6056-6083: 0.3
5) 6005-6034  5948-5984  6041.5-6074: 0.9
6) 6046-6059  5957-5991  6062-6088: 0.0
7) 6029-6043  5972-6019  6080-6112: -0.3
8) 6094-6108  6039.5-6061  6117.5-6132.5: -0.2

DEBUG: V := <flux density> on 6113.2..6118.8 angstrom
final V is 15.4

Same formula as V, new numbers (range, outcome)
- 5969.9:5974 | 15.6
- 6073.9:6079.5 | 16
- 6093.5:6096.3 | 15.7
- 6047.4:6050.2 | 15.9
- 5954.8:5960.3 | 15.4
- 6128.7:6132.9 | 15.3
